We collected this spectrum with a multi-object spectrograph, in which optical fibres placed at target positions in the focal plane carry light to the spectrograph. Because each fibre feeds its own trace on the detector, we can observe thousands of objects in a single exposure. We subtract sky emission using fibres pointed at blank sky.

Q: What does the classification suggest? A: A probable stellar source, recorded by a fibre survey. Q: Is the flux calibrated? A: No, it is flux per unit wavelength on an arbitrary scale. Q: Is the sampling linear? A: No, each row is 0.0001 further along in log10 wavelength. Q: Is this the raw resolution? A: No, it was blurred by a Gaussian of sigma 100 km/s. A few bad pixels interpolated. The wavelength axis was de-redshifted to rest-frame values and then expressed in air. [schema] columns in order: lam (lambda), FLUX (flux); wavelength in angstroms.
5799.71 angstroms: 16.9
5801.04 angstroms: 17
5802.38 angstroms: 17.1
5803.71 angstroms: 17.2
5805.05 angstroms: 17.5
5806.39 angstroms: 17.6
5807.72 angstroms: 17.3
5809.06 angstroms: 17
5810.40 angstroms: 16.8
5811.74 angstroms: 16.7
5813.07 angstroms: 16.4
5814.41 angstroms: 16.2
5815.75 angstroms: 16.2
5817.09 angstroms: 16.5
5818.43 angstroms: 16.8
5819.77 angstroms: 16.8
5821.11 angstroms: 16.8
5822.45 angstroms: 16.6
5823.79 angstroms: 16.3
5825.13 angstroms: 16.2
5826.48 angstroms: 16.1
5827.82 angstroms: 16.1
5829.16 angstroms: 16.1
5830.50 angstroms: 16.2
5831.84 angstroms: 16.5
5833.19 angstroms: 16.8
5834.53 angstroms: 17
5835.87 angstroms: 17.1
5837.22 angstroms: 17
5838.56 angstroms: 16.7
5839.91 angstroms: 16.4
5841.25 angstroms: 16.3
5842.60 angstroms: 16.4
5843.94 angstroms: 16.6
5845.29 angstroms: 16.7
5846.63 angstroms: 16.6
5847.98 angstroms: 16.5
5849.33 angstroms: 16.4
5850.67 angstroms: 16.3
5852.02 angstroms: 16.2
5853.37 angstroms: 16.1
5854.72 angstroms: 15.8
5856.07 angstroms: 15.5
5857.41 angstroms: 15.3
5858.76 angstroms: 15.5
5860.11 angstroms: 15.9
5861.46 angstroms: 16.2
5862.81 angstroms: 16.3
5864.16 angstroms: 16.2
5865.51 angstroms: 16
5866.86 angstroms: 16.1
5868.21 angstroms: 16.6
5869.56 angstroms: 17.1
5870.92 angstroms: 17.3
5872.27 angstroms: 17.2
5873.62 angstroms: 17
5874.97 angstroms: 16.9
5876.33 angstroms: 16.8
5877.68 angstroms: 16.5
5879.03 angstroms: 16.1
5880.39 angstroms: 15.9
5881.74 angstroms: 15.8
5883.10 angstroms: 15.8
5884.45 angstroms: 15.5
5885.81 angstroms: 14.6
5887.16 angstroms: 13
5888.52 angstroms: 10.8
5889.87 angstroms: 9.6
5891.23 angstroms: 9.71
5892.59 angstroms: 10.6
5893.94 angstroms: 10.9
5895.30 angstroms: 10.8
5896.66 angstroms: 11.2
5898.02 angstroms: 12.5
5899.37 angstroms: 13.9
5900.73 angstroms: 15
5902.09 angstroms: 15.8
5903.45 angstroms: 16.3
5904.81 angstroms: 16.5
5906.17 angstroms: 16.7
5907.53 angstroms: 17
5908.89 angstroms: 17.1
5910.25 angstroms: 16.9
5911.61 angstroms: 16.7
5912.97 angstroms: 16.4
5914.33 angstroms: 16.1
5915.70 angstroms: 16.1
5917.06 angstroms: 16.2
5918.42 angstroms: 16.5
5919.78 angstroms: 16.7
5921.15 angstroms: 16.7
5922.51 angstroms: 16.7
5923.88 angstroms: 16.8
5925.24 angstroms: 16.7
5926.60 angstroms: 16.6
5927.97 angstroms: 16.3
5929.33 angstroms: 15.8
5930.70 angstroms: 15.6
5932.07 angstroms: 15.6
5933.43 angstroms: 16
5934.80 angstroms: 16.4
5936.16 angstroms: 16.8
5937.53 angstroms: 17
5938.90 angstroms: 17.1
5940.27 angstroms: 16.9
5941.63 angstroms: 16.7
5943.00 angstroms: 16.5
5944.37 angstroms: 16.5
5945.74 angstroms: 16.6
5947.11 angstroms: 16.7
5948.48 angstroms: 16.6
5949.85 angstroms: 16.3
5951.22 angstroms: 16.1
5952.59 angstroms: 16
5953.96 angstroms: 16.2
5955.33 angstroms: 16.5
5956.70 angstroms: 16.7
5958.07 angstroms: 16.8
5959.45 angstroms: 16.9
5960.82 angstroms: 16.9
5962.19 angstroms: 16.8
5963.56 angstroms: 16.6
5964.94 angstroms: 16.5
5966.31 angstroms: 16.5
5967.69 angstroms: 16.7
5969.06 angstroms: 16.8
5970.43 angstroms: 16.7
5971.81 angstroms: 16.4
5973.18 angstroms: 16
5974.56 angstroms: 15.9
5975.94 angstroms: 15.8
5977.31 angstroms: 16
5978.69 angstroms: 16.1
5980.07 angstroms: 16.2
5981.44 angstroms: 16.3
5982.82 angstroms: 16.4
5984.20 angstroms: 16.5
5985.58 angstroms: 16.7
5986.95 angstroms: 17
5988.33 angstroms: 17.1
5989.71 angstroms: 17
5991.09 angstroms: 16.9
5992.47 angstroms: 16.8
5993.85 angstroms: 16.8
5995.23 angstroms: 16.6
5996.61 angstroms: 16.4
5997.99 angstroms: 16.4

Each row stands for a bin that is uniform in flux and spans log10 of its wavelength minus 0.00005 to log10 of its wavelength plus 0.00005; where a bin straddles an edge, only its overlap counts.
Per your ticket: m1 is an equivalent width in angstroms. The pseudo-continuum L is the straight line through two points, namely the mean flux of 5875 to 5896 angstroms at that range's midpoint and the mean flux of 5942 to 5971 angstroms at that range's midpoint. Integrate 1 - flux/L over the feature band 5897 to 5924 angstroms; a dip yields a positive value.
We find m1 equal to -2.6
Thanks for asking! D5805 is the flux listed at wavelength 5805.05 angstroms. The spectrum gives 17.5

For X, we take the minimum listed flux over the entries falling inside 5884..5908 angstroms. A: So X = 9.6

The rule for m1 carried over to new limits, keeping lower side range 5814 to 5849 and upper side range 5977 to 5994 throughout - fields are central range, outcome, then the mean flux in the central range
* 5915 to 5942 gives 0.2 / 16.5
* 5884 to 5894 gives 2.9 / 11.8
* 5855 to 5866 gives 0.5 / 15.9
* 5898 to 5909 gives 0.5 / 15.8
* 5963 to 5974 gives 0.1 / 16.5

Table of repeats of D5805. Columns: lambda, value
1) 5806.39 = 17.6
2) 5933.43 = 16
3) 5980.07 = 16.2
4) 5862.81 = 16.3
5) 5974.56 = 15.9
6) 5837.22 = 17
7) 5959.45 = 16.9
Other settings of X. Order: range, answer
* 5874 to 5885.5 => 15.5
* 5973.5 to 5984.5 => 15.8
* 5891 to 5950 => 9.71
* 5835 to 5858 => 15.3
